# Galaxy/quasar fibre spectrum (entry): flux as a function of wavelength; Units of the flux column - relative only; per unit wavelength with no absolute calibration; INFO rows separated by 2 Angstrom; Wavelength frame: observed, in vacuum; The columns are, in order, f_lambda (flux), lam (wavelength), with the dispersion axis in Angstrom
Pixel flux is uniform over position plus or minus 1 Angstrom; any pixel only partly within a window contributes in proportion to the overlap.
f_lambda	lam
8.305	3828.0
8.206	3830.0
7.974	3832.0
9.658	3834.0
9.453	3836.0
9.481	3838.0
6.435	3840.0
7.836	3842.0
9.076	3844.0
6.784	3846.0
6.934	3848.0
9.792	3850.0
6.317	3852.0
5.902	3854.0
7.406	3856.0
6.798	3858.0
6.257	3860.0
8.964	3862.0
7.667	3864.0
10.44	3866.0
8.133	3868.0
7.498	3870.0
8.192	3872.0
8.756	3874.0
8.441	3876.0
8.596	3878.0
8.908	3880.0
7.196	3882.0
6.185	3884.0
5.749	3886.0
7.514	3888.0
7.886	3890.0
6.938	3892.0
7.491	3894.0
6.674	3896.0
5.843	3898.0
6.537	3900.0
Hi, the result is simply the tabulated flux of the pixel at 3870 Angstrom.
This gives 7.498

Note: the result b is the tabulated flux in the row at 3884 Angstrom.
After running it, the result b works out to 6.185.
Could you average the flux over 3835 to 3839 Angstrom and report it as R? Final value 9.47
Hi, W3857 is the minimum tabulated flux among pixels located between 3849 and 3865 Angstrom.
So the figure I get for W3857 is 5.902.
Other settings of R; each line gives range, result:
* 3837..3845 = 8.21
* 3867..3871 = 7.82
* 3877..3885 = 7.72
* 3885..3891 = 7.05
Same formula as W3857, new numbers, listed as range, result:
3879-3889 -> 5.749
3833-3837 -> 9.453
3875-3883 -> 7.196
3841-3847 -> 6.784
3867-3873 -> 7.498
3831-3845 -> 6.435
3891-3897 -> 6.674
